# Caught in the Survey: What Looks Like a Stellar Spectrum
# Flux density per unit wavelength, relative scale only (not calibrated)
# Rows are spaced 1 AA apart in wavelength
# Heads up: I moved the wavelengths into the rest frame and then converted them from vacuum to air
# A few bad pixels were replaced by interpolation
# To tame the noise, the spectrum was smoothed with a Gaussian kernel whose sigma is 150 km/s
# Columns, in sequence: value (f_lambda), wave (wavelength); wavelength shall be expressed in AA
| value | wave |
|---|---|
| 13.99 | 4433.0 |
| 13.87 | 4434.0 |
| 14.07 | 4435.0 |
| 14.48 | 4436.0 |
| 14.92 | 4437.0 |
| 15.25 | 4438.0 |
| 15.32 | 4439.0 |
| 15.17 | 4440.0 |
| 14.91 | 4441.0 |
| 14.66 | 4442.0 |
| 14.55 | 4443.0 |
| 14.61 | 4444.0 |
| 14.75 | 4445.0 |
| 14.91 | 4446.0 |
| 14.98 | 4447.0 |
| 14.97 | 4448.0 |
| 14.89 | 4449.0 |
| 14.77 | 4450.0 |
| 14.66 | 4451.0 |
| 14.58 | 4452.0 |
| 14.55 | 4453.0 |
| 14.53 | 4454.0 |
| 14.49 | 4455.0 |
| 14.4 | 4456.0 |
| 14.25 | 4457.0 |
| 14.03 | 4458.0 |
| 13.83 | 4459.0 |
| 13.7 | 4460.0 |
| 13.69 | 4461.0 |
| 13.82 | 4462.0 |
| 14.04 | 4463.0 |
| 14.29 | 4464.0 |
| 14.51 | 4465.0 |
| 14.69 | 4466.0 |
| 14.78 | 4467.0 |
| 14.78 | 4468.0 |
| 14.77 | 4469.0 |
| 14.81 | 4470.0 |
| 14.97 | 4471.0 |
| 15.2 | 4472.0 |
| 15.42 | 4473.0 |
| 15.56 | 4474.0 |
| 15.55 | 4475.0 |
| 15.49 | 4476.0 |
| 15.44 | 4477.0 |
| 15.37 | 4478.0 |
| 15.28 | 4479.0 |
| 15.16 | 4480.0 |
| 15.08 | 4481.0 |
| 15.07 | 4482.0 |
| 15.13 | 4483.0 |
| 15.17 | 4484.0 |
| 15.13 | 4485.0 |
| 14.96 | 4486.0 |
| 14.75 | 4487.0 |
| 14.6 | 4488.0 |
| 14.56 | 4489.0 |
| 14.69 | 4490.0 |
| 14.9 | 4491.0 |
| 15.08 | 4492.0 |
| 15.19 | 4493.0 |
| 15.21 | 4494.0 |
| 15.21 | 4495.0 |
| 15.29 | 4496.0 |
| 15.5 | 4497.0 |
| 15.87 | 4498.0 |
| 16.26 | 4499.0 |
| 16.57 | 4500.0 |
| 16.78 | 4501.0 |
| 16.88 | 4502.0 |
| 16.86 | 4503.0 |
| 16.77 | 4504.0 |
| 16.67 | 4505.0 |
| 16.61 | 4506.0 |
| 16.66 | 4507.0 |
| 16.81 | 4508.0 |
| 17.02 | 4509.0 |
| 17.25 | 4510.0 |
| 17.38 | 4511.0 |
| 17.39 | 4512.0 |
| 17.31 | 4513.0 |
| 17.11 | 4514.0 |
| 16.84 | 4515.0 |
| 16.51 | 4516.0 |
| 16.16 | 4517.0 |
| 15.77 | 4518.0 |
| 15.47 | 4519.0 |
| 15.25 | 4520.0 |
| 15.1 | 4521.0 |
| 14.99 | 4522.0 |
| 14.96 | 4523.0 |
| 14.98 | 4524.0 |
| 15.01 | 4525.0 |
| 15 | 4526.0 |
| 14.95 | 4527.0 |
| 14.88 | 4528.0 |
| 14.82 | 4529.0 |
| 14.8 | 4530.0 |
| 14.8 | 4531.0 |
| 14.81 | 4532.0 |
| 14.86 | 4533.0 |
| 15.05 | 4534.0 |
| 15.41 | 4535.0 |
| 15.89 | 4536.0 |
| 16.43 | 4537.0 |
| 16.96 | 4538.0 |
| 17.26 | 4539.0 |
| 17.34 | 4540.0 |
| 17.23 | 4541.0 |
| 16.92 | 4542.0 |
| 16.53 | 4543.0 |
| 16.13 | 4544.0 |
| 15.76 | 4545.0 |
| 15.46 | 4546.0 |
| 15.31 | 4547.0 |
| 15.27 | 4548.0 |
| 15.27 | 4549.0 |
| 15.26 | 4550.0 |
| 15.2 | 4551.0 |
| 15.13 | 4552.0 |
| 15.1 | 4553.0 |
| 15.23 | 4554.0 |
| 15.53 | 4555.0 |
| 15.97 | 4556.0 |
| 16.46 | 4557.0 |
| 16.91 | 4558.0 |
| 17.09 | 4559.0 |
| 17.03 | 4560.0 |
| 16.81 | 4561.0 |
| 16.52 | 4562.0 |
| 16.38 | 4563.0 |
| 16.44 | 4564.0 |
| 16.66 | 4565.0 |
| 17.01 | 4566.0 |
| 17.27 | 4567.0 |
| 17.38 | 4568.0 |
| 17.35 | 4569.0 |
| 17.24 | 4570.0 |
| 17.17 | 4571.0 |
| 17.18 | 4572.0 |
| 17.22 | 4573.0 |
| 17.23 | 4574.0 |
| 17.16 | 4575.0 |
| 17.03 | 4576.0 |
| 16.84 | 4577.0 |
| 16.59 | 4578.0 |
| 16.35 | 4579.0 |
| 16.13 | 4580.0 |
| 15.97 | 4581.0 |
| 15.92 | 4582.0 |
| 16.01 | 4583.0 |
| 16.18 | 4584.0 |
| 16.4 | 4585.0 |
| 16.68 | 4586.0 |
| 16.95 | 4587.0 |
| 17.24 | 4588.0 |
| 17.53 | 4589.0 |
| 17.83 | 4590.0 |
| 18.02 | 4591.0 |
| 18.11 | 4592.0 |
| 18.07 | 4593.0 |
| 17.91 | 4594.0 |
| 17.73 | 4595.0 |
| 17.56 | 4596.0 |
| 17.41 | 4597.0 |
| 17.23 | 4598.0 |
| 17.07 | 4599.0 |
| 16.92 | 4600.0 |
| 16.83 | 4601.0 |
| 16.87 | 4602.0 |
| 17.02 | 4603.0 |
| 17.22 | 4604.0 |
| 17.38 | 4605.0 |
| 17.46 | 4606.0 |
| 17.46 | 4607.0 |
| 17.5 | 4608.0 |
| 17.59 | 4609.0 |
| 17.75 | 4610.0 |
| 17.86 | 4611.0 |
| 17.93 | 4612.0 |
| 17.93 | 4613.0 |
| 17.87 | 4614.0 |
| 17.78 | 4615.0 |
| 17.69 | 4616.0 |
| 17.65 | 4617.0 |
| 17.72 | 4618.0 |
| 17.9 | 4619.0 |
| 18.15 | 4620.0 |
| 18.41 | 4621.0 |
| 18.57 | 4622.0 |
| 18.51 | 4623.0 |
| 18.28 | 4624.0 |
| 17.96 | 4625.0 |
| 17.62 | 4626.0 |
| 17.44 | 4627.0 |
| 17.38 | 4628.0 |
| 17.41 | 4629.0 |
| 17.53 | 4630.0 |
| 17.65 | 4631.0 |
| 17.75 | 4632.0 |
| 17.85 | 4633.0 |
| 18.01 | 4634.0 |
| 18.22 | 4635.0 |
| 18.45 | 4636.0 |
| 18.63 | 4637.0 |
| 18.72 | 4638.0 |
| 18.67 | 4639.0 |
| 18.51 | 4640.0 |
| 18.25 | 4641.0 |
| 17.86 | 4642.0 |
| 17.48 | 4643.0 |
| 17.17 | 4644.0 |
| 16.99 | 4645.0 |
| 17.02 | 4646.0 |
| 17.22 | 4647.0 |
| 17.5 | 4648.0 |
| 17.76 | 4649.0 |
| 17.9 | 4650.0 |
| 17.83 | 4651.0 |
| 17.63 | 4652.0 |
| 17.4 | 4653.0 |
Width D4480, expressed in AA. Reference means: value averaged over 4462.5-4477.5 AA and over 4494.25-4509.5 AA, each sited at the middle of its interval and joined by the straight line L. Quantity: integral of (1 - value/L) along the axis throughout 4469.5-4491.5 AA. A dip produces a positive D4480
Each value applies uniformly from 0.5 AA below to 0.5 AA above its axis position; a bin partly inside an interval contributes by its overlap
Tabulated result 0.4 AA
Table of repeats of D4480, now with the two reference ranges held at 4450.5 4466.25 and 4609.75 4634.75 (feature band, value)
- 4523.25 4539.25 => 0.5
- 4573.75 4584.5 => 0.3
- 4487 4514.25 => -1.7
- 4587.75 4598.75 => -0.3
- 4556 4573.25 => -0.3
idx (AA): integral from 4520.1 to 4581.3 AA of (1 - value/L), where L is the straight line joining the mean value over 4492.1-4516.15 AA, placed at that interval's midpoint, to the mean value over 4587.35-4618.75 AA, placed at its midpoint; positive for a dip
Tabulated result 3.3 AA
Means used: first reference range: 16.5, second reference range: 17.6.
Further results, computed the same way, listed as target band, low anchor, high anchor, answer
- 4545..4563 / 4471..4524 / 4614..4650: 0.9 AA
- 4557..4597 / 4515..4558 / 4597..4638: -0.8 AA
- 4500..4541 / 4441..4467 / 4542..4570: -1.3 AA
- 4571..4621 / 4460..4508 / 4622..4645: 0.1 AA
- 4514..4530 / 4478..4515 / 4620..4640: 0.9 AA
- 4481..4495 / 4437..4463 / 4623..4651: 0.2 AA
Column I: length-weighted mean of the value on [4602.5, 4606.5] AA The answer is 17.3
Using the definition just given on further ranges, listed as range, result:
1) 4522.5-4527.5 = 15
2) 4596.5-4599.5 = 17.2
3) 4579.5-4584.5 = 16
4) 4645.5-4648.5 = 17.2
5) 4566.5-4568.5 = 17.3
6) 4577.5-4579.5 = 16.5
